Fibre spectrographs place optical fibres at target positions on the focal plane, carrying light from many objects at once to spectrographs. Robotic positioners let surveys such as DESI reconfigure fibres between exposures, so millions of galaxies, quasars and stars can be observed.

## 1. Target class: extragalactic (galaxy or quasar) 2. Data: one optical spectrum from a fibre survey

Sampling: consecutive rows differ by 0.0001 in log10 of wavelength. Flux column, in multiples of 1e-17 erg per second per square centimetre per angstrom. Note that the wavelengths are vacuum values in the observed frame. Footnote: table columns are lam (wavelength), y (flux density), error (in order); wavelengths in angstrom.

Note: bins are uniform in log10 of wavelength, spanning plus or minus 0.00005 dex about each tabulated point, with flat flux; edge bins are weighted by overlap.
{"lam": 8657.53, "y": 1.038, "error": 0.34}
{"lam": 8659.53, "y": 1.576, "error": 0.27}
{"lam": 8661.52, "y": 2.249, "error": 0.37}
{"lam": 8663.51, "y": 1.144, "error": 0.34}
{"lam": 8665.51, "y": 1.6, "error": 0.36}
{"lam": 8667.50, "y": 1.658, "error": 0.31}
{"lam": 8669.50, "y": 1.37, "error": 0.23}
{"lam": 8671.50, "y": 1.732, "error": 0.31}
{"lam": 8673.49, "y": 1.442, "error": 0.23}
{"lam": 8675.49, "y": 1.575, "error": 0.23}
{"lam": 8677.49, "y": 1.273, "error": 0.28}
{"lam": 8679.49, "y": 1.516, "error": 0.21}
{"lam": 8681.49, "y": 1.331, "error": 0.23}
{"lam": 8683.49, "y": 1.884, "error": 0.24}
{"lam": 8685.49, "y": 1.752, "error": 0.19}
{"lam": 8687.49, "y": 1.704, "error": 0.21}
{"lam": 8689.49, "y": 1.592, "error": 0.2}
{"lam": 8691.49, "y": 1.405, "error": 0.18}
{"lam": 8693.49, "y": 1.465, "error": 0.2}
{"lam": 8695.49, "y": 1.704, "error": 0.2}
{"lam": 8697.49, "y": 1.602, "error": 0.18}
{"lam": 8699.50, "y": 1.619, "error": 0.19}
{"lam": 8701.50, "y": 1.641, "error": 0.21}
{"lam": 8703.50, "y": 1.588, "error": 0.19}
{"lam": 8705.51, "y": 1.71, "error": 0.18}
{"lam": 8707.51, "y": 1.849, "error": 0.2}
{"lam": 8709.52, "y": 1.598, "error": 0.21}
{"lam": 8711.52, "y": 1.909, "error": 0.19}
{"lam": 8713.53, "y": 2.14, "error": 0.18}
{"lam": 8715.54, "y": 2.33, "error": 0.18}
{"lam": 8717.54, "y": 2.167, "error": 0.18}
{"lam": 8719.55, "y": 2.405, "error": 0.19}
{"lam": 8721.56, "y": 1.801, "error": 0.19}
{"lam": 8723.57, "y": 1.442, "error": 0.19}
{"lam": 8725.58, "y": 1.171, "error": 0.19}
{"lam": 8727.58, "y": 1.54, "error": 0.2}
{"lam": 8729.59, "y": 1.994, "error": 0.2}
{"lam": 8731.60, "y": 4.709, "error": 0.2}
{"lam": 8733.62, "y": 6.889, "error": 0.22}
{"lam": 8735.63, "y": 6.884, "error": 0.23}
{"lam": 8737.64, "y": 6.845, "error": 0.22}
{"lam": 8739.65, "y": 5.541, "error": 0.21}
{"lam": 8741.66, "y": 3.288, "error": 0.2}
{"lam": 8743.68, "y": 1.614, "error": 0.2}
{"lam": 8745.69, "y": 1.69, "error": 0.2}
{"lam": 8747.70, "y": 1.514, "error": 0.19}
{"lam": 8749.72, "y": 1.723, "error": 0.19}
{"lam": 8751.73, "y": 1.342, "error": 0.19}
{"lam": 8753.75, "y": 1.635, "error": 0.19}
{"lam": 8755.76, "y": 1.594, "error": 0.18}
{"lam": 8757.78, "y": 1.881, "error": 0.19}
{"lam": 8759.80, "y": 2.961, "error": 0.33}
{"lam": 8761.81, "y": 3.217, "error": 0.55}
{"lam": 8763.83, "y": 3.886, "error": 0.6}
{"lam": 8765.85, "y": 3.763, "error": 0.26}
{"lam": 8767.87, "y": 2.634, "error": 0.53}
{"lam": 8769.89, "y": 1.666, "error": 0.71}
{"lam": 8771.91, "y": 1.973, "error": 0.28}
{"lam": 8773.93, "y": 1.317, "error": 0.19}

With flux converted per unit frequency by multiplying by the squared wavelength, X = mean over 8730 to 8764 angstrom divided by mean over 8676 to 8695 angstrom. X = 2.17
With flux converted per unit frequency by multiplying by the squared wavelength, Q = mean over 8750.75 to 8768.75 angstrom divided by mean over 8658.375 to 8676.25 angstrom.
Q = 1.6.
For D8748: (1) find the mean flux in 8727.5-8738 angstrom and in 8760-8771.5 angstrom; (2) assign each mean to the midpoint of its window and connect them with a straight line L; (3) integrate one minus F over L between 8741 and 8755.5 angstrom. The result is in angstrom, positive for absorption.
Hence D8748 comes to 8.14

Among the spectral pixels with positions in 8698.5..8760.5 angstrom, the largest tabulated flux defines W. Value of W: 6.889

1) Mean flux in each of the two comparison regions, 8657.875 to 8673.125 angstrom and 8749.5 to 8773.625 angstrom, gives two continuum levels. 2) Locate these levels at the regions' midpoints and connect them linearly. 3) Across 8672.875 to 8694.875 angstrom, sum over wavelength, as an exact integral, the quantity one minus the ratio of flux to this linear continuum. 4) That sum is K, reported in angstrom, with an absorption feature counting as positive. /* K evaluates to 2.4 angstrom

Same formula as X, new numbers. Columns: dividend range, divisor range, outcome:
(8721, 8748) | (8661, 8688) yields 2.21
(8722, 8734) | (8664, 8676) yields 1.77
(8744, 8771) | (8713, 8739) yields 0.69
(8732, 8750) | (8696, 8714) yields 2.40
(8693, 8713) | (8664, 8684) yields 1.12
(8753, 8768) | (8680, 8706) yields 1.71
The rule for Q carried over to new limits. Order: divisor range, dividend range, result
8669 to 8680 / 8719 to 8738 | 2.37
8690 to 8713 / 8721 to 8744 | 2.28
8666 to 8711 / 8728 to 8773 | 1.98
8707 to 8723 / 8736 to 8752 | 1.59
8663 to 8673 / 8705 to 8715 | 1.25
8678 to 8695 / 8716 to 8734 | 1.62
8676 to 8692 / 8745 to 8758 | 1.05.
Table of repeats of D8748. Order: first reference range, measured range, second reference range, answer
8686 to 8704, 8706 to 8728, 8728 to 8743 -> 9.7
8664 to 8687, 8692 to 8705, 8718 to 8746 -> 4.0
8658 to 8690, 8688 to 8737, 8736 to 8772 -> -2.1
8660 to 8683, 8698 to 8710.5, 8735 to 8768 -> 2.8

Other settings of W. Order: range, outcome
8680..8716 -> 2.33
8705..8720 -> 2.405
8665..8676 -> 1.732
